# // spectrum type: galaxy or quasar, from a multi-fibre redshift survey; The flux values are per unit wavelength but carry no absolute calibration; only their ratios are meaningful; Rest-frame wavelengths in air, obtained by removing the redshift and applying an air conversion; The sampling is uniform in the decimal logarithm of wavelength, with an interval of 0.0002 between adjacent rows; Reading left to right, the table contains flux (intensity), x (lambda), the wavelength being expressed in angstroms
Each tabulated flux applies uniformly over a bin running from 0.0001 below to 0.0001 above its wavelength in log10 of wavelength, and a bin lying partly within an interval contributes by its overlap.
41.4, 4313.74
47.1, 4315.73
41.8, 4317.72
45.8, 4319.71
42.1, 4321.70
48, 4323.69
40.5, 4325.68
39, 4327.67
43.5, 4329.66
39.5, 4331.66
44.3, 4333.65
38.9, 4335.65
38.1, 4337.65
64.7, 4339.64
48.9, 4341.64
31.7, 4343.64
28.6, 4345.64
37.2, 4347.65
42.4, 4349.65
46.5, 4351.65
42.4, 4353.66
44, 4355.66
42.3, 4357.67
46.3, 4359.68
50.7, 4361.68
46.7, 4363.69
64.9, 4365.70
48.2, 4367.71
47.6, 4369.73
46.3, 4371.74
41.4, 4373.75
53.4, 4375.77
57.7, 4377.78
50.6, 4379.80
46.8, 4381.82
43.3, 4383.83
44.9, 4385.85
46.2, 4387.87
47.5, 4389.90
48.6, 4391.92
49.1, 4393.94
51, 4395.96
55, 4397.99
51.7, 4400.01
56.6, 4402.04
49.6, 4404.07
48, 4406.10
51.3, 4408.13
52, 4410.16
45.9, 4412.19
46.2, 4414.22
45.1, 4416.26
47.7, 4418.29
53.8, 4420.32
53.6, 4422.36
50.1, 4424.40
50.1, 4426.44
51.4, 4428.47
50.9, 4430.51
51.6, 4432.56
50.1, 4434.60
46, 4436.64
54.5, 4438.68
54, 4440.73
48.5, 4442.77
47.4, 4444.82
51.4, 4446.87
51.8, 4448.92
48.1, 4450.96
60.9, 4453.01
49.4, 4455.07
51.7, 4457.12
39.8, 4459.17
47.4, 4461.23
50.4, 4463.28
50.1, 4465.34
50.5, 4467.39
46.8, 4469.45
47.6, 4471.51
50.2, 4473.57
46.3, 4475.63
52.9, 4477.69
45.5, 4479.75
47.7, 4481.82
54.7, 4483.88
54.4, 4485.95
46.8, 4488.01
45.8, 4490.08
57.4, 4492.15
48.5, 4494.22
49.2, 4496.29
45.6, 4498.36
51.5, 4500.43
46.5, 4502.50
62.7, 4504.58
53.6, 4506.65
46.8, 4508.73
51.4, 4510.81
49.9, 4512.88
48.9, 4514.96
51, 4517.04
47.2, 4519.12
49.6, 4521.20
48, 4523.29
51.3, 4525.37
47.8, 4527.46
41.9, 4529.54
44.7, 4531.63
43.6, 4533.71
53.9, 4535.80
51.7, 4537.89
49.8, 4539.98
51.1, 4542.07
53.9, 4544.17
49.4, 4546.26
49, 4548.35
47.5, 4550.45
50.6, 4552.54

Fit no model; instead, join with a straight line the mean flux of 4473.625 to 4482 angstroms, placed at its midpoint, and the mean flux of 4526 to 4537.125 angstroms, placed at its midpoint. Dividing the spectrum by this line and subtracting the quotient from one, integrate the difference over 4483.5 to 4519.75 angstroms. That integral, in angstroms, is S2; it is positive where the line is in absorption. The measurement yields -2.3 angstroms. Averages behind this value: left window 48.4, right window 46.7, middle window 50.6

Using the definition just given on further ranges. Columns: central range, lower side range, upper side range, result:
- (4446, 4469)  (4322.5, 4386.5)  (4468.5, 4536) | -0.9 angstroms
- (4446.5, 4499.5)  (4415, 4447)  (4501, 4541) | 0.3 angstroms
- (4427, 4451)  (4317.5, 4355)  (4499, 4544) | -2.1 angstroms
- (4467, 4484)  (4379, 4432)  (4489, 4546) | 0.3 angstroms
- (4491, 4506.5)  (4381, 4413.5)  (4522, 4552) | -0.9 angstroms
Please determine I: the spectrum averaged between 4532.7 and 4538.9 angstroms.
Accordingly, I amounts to 49.7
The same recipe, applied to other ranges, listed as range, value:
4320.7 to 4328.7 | 42.4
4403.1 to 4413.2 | 49.4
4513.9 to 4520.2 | 49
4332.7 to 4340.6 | 46.4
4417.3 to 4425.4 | 51.3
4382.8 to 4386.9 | 44.2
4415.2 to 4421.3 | 48.8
